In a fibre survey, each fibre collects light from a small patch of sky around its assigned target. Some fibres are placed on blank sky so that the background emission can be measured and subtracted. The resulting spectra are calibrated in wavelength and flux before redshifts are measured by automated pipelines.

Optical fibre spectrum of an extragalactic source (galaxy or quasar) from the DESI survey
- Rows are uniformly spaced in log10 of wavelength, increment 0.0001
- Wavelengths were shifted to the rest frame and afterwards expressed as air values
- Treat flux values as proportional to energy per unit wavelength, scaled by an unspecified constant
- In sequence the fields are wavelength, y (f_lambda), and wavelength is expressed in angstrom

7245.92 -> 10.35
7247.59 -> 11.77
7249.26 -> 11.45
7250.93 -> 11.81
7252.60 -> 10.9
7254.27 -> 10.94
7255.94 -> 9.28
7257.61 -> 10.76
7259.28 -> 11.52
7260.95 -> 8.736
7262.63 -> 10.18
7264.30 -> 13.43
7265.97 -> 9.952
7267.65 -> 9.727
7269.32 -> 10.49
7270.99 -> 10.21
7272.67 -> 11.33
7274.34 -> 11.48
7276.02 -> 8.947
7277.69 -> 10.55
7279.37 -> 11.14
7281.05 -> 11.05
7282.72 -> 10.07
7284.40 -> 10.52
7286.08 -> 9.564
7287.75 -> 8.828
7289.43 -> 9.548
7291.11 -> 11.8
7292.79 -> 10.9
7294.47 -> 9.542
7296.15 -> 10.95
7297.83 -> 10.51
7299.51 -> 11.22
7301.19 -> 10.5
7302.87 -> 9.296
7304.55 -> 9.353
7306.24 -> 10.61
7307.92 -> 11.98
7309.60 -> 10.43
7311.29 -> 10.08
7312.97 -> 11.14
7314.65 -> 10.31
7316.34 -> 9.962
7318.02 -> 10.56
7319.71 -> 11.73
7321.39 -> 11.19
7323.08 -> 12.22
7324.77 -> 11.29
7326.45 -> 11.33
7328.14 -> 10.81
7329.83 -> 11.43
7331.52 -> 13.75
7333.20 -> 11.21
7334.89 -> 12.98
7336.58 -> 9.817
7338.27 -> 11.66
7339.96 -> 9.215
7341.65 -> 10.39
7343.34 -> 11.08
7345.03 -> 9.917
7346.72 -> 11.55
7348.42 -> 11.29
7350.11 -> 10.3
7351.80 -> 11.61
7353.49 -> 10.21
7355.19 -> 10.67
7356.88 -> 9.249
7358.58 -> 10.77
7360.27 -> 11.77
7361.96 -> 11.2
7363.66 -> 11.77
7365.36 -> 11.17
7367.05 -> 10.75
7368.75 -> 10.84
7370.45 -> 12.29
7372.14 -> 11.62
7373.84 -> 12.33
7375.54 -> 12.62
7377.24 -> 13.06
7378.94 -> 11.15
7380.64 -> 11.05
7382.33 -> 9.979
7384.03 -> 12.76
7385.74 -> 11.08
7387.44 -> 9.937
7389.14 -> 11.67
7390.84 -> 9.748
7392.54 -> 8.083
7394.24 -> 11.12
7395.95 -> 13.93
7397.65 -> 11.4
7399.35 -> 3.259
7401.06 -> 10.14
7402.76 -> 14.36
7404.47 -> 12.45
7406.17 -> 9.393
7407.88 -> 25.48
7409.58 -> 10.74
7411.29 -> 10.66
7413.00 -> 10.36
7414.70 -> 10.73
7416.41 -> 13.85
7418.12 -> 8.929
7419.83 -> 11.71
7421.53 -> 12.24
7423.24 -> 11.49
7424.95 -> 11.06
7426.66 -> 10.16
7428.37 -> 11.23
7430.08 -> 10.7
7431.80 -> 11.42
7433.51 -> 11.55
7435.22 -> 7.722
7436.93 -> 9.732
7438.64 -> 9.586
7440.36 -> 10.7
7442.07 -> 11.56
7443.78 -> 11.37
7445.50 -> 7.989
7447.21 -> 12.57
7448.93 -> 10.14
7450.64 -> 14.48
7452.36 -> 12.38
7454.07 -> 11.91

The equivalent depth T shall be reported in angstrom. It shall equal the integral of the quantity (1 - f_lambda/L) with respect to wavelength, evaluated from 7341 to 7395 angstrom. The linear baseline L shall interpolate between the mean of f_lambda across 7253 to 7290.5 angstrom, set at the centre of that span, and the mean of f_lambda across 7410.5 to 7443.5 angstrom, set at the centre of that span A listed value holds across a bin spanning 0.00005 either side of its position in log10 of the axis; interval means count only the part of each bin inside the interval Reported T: -1.91 angstrom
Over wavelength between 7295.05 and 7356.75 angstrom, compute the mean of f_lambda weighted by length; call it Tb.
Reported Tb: 10.9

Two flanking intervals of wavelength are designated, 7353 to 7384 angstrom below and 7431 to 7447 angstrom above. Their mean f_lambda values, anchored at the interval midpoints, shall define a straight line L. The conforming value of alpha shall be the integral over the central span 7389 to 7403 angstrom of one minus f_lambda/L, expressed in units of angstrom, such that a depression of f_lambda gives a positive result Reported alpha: 0.9 angstrom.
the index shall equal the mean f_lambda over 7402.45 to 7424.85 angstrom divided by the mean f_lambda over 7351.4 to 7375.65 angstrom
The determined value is 1.11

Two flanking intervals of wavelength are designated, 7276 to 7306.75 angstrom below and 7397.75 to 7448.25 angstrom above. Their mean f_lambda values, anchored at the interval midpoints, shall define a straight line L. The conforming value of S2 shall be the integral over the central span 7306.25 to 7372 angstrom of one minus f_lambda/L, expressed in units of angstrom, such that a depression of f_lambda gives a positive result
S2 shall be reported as -2.8 angstrom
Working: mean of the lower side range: 10.3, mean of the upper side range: 11.1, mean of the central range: 11.1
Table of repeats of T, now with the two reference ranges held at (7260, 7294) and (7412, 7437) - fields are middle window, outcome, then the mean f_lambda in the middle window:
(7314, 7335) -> -1.65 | 11.4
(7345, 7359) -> 0.00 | 10.6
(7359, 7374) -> -1.07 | 11.5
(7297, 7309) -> 0.01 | 10.5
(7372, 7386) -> -1.34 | 11.8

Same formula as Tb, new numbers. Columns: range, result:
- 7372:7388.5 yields 11.6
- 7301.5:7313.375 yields 10.4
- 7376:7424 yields 11.5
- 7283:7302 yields 10.3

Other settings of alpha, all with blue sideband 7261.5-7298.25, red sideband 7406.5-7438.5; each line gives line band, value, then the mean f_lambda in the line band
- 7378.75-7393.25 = 0.9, 10.6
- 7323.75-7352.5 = -0.6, 11.2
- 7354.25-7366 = 0.2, 10.9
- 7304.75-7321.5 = 0.0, 10.7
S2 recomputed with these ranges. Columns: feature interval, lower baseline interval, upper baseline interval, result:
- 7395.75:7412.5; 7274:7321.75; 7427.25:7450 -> -2.5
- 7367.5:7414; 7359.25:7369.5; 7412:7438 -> -1.9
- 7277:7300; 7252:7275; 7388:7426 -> 0.7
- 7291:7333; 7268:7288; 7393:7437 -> -1.1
